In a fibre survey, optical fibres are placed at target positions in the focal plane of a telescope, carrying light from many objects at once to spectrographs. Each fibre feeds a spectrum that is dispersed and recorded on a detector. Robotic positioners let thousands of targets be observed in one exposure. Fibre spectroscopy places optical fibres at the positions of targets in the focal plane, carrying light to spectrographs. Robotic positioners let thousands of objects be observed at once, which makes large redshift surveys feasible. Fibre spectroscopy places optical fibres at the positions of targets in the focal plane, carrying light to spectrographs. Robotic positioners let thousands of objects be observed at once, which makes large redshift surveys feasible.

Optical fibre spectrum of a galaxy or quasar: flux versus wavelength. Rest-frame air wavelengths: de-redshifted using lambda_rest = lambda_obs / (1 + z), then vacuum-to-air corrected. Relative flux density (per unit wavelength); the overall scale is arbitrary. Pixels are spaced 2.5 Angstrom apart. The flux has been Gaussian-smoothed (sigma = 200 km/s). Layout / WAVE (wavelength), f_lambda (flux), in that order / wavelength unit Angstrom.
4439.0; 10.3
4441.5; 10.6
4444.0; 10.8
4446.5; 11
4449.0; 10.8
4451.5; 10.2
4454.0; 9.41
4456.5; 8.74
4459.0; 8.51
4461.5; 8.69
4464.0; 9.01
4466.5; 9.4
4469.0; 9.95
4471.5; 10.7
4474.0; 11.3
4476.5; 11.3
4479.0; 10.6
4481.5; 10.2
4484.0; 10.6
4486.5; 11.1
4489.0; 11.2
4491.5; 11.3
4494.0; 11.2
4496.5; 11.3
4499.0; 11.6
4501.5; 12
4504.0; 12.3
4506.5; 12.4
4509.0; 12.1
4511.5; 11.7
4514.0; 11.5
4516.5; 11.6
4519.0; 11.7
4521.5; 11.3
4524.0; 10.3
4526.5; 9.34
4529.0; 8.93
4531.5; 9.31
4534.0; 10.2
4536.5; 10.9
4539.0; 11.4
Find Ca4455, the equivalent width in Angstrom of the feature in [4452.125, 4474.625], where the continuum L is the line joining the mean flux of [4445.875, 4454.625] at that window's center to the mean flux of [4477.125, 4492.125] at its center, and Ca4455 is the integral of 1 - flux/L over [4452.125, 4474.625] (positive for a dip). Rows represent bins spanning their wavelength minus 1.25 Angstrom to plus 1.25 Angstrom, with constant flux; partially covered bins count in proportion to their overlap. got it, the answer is 2.3 Angstrom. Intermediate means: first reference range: 10.4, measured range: 9.49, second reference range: 10.8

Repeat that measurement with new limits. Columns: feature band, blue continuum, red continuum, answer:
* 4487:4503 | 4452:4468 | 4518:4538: -2.9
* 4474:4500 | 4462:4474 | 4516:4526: -1.9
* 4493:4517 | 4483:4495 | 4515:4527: -1.7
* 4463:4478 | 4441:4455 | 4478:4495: 0.6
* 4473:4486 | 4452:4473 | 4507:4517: -0.8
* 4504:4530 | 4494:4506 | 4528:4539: -0.6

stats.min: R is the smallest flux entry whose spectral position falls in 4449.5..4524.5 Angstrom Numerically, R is 8.51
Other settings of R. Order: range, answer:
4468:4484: 9.95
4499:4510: 11.6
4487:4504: 11.2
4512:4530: 8.93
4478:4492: 10.2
